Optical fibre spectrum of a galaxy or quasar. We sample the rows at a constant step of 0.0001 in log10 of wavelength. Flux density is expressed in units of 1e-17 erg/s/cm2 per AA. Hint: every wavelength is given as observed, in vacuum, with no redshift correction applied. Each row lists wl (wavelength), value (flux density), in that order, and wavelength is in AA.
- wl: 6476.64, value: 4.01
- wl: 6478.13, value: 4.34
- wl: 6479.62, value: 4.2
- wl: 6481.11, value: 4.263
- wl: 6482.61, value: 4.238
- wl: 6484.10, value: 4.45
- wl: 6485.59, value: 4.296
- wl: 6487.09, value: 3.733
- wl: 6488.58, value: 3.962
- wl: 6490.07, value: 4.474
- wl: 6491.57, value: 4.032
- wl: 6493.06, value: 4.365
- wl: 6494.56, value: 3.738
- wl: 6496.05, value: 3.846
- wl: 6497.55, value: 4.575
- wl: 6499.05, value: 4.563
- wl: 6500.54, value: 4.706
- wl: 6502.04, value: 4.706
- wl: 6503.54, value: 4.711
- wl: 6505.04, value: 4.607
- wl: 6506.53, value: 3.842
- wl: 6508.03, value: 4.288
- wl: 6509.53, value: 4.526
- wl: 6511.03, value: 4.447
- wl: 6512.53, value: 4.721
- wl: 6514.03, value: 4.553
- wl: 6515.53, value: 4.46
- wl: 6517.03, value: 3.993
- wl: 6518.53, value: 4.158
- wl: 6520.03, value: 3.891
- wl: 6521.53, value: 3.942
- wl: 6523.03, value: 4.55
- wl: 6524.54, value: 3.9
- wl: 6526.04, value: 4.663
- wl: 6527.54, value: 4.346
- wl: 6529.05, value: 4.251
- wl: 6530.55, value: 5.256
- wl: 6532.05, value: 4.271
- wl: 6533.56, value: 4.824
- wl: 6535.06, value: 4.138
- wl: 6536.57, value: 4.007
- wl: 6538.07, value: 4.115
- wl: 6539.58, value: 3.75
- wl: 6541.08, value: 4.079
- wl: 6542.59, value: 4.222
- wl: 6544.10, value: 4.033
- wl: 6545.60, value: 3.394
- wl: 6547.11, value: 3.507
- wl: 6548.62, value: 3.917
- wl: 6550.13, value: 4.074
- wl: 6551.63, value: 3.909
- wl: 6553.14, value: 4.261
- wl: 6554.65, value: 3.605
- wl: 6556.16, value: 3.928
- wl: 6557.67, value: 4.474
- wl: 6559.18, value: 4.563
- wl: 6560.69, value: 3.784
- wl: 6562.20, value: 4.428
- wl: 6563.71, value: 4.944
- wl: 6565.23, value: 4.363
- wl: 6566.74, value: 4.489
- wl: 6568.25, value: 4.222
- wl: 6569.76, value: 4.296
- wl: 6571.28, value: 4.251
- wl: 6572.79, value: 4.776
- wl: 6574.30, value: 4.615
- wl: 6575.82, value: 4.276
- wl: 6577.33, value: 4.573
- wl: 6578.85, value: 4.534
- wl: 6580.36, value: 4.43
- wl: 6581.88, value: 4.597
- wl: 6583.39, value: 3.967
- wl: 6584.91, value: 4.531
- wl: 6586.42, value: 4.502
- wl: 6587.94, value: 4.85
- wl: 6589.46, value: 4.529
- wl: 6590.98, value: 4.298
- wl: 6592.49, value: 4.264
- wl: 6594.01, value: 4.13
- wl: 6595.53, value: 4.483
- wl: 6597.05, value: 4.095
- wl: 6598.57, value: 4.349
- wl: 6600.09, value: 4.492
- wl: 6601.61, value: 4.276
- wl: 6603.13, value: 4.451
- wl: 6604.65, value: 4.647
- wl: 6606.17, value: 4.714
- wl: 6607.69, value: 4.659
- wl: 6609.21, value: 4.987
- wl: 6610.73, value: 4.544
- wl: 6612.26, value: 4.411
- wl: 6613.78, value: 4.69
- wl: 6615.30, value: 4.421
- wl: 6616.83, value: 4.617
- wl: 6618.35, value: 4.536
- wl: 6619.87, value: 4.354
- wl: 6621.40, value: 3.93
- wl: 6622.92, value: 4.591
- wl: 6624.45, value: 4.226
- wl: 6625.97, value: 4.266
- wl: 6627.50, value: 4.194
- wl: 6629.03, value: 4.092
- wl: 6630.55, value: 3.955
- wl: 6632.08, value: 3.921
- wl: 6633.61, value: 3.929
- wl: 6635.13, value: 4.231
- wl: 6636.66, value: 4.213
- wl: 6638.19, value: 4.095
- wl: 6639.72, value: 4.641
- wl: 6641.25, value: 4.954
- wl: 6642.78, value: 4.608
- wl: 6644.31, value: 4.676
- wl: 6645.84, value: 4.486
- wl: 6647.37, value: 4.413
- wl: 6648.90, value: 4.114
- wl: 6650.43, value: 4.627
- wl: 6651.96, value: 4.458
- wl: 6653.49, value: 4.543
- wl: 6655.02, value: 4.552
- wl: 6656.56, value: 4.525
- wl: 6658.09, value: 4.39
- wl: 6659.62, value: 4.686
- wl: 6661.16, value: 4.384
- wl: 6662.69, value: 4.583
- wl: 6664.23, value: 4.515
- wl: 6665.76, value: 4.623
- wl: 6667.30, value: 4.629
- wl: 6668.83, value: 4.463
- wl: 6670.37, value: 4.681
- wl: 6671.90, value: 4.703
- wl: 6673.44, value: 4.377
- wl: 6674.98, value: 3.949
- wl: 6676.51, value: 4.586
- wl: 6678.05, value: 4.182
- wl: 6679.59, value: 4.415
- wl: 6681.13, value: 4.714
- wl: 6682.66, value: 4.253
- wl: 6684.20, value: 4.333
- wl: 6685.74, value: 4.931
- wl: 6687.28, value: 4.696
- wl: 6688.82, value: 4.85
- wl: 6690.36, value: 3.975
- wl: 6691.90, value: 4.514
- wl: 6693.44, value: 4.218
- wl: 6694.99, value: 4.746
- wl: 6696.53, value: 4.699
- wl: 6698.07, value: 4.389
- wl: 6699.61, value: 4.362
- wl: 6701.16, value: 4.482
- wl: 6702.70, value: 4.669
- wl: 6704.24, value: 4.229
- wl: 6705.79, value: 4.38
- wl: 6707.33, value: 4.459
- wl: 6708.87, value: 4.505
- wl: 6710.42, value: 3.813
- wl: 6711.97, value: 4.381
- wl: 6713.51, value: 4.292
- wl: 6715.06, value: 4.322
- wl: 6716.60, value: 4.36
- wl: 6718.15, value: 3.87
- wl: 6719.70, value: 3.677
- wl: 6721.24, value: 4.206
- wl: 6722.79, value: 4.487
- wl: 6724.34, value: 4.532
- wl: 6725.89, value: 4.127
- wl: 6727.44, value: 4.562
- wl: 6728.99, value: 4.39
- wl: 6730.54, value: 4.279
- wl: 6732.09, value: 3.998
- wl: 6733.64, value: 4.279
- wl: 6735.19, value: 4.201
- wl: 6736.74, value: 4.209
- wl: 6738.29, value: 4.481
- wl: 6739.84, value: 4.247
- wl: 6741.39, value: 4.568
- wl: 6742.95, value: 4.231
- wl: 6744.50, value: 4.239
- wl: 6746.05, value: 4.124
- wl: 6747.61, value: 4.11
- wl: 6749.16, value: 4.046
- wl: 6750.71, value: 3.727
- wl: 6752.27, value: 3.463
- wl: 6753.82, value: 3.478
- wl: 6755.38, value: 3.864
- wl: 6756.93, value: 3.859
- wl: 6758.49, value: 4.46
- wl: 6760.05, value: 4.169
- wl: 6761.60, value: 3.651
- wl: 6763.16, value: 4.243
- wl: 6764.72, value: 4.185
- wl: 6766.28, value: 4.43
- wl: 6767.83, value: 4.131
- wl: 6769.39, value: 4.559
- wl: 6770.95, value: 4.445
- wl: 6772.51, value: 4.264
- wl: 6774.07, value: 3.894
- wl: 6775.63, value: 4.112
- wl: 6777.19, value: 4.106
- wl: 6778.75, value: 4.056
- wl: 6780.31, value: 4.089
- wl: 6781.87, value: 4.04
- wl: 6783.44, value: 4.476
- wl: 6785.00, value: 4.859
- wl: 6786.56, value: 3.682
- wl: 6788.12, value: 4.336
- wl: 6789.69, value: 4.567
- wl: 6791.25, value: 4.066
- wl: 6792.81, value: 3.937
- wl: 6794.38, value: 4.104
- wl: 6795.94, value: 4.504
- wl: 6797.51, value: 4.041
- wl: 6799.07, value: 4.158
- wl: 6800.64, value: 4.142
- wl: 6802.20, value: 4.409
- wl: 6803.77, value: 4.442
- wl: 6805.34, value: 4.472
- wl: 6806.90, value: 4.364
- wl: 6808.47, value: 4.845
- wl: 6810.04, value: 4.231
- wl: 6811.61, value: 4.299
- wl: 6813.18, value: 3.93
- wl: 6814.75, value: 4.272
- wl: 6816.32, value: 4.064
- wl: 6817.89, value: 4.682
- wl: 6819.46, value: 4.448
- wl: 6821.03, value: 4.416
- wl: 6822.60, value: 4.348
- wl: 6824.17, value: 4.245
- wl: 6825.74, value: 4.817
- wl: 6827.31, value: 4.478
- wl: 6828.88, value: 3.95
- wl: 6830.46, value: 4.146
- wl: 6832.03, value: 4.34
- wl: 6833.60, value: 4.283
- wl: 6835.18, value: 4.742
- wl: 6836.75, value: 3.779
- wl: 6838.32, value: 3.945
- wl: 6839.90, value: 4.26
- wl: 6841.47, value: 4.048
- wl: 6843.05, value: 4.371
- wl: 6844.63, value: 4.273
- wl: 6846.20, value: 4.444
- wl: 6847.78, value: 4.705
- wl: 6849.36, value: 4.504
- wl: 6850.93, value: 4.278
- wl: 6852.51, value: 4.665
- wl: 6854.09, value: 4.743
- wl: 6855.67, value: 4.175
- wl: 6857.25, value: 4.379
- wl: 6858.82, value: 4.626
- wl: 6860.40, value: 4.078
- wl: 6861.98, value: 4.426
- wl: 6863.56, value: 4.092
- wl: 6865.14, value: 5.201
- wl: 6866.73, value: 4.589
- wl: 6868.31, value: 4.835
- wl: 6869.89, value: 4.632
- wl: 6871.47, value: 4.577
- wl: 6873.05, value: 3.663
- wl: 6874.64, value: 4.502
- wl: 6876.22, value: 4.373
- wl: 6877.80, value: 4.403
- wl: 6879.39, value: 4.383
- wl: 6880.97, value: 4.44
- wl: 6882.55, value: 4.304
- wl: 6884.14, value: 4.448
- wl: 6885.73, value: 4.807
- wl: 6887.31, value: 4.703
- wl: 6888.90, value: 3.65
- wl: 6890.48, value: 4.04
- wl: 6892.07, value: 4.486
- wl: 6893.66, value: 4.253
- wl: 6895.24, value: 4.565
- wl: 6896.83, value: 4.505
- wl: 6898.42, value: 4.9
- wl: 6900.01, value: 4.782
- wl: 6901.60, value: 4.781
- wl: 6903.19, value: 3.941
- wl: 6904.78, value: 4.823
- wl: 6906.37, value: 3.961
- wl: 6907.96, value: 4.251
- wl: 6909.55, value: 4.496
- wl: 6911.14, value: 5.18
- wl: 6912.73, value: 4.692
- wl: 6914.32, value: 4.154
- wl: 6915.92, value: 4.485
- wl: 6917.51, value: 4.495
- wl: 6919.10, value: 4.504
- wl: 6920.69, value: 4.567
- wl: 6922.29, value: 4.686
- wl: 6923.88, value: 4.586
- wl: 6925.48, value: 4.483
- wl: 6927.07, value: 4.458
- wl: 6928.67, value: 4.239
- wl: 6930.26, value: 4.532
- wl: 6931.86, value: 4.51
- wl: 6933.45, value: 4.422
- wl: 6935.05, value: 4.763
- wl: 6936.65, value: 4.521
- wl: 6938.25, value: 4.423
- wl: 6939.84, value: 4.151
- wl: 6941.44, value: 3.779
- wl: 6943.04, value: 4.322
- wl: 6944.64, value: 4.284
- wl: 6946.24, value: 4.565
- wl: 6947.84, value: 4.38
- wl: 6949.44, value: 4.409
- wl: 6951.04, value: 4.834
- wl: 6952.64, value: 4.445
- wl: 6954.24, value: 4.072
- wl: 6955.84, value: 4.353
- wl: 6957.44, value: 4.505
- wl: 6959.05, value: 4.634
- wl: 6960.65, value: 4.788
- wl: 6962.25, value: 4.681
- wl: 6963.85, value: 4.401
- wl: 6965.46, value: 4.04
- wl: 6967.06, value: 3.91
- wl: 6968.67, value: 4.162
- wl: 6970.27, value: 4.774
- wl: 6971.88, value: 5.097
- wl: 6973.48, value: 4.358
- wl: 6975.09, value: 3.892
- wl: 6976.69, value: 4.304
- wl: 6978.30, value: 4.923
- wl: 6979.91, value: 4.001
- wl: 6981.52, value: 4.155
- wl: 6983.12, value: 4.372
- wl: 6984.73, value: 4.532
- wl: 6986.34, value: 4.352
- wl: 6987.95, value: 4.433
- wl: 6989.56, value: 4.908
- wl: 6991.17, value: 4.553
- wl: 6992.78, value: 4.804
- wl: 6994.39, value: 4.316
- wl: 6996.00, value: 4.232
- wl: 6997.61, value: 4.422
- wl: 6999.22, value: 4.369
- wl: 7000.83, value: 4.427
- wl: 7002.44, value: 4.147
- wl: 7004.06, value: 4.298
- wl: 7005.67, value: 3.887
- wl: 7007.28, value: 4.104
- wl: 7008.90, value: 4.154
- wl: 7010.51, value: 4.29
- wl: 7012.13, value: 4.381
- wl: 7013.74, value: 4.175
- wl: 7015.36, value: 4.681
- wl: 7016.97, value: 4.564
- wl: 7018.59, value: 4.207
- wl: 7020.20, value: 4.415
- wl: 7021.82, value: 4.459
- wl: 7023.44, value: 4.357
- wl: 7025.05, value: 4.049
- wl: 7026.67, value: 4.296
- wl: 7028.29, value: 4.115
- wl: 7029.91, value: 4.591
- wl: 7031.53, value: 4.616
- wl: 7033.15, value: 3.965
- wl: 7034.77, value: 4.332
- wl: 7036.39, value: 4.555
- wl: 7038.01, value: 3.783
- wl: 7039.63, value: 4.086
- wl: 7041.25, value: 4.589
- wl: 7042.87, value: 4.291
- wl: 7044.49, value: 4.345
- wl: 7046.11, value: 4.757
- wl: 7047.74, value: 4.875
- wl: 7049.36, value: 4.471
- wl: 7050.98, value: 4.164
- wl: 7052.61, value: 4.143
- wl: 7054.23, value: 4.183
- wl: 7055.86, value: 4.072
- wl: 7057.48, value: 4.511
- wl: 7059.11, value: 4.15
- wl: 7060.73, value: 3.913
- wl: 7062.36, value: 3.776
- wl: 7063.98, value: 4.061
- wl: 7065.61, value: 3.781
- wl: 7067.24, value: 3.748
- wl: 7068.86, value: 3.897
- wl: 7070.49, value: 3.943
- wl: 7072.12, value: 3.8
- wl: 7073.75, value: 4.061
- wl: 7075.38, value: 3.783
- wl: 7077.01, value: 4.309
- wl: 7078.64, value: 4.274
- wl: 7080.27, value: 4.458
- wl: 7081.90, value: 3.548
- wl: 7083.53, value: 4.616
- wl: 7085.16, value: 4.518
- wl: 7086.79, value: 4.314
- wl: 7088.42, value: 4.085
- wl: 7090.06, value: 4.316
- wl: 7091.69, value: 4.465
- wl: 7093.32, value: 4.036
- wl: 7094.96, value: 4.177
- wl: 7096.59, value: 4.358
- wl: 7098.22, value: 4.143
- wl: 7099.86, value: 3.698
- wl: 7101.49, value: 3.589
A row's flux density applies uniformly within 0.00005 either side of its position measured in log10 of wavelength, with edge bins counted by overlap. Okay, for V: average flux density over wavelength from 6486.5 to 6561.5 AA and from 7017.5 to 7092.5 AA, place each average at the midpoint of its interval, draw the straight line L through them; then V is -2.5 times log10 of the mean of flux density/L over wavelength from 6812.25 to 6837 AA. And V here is -0.026 mag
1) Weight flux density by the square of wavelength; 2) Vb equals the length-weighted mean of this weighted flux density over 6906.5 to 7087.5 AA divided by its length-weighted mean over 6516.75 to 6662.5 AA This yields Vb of 1.13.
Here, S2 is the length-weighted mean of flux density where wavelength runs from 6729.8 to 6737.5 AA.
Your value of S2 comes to 4.19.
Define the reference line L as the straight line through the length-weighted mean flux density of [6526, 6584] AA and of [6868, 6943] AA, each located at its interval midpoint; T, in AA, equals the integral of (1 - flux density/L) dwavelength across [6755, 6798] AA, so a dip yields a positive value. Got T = 1.86 AA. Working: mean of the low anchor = 4.26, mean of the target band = 4.19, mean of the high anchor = 4.45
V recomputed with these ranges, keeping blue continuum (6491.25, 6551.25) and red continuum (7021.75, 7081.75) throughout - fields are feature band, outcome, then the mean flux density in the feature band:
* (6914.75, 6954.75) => -0.06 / 4.44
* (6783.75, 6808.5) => -0.02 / 4.3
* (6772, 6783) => 0.04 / 4.09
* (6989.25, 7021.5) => -0.04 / 4.36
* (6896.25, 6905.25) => -0.10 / 4.61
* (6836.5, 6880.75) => -0.05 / 4.4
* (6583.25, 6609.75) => -0.06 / 4.46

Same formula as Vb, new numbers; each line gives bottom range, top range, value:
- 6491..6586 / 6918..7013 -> 1.17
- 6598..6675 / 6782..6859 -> 1.03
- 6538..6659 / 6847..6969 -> 1.12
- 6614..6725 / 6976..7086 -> 1.08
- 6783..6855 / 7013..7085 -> 1.04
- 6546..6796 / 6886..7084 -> 1.10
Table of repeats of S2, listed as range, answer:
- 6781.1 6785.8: 4.45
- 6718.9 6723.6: 4.13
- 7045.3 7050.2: 4.7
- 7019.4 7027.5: 4.31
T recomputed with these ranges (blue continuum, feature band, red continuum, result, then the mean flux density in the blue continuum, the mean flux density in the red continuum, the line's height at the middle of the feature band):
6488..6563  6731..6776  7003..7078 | 1.0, 4.23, 4.22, 4.22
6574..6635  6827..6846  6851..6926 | 1.0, 4.39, 4.47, 4.46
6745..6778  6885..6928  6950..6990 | -1.7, 4.06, 4.43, 4.32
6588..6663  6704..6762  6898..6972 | 3.5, 4.42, 4.46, 4.43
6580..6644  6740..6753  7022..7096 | 0.8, 4.4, 4.21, 4.34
